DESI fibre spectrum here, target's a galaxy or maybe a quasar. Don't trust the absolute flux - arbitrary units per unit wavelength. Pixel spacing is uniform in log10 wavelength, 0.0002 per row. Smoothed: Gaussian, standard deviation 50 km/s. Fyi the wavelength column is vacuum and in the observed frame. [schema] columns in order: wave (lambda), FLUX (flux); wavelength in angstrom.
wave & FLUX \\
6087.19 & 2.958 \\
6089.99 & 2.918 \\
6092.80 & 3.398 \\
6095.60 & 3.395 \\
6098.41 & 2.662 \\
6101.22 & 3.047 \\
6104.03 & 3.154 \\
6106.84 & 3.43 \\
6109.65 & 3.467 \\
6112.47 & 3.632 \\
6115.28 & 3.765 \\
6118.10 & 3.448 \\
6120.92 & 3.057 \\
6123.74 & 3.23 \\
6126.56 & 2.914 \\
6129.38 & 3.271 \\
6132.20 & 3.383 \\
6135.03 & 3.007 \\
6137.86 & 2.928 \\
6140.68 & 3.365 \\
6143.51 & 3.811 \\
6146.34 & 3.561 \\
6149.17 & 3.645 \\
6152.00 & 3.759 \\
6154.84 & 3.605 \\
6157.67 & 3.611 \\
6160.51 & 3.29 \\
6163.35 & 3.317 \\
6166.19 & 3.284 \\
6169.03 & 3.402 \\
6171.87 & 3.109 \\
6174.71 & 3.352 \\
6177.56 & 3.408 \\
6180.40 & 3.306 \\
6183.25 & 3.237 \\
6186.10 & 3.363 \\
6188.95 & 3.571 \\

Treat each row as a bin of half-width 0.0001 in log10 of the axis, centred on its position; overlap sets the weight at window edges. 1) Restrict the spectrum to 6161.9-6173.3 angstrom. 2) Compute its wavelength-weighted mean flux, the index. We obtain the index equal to 3.28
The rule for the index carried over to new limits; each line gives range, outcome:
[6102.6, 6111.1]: 3.35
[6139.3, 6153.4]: 3.63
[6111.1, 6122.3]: 3.48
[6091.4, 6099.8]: 3.15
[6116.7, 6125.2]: 3.24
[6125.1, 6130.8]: 3.1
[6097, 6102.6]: 2.85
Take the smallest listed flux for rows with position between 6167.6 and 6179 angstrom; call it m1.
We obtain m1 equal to 3.109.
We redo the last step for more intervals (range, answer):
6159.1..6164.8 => 3.29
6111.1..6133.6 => 2.914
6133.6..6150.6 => 2.928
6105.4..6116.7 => 3.43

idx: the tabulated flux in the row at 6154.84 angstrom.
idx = 3.605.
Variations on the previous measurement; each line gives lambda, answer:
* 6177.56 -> 3.408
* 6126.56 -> 2.914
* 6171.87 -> 3.109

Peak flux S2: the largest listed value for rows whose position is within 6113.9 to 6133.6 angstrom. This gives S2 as 3.765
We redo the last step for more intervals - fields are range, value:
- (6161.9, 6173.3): 3.402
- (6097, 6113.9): 3.632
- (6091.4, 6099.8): 3.398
